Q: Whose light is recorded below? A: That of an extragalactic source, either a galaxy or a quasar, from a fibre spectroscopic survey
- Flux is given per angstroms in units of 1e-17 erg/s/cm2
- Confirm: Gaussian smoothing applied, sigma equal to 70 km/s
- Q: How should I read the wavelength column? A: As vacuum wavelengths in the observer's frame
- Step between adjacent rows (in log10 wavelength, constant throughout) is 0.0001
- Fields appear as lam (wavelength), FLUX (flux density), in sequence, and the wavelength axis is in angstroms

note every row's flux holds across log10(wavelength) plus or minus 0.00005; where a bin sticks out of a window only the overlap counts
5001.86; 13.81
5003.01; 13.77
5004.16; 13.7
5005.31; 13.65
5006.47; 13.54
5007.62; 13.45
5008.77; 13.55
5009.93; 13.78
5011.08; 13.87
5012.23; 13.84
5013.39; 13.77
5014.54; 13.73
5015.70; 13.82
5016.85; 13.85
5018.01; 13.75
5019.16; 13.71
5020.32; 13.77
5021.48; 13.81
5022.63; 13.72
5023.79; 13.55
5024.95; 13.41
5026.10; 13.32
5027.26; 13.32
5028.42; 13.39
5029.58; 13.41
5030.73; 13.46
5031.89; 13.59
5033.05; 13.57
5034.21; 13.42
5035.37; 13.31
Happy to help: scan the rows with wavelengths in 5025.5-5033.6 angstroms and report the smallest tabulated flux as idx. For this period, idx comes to 13.32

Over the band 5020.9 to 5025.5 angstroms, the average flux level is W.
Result 13.6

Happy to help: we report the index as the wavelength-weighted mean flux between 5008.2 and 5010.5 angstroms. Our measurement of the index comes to 13.6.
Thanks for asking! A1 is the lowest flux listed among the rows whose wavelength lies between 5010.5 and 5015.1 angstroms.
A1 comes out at 13.73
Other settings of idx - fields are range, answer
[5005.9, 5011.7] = 13.45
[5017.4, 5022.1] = 13.71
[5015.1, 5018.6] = 13.75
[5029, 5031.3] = 13.41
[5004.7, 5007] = 13.54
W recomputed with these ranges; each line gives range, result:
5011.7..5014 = 13.8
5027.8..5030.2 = 13.4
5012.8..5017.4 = 13.8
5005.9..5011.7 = 13.7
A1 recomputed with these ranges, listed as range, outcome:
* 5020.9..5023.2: 13.72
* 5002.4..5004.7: 13.7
